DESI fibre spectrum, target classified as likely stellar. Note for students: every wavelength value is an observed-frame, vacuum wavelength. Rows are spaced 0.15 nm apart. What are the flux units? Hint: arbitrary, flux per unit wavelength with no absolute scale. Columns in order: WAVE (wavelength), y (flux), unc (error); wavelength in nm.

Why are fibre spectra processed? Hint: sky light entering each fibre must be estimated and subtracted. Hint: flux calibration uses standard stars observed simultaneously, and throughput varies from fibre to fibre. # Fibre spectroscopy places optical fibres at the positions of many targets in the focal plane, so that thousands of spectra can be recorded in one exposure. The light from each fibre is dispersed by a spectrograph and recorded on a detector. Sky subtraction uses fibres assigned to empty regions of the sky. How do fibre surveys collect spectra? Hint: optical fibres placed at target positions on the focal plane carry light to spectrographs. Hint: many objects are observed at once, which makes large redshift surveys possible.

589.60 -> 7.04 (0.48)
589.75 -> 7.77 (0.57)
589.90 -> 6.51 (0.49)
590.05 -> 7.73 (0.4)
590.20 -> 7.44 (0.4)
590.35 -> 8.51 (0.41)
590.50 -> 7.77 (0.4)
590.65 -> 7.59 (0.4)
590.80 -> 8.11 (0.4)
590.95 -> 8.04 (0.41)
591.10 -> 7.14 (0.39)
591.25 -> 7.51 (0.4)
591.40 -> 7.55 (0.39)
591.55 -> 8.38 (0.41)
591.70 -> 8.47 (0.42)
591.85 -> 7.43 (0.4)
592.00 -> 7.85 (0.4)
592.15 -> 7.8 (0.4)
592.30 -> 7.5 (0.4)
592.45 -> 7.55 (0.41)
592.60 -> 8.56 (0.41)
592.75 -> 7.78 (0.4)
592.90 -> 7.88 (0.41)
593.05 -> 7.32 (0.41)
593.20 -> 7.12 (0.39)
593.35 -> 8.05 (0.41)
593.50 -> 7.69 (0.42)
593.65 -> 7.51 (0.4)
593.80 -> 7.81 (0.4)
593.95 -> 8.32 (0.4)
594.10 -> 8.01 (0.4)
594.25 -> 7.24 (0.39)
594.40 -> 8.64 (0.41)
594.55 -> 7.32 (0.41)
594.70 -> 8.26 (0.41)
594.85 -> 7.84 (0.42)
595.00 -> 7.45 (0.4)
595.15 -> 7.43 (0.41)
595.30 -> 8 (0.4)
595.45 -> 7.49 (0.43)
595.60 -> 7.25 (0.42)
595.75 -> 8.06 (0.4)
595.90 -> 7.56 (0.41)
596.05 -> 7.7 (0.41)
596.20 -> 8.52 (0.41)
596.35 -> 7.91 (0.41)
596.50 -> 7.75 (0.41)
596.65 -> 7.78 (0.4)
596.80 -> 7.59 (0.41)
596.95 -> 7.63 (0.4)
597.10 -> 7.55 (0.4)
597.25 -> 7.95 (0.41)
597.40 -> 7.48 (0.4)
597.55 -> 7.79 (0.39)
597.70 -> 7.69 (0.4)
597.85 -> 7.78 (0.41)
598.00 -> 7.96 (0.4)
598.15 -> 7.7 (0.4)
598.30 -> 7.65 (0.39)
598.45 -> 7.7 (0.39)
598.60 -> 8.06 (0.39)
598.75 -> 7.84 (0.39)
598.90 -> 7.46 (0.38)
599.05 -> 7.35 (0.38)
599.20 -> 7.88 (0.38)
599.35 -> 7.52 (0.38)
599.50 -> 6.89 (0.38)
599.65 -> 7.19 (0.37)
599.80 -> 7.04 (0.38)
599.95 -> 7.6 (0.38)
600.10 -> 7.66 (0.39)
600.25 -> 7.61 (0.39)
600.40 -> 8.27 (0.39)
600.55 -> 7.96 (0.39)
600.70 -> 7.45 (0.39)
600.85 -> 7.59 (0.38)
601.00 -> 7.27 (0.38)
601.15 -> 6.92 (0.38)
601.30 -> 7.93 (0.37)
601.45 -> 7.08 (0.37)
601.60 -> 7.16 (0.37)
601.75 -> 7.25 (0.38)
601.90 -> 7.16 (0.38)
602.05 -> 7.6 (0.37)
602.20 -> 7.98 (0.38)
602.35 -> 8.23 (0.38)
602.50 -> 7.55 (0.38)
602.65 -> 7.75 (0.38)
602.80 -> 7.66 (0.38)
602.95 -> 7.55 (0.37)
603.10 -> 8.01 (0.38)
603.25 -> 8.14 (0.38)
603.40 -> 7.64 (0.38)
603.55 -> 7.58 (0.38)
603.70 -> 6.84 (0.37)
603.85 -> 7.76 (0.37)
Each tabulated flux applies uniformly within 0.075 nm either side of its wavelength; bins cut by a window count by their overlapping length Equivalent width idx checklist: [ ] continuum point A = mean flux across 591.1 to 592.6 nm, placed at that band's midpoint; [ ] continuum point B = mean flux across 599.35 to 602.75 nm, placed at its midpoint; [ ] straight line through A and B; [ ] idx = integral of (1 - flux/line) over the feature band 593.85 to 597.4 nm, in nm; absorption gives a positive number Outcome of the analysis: -0.05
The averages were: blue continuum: 7.79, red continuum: 7.51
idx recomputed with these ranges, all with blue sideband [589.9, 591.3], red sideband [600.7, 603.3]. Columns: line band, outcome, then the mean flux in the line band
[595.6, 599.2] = -0.06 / 7.75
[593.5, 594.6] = -0.03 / 7.84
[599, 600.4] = 0.02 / 7.46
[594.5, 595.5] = -0.01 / 7.7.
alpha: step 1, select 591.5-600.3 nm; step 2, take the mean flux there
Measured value 7.72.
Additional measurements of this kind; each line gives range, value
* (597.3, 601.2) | 7.6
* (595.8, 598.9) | 7.77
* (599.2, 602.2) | 7.45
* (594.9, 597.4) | 7.72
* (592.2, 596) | 7.75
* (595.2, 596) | 7.67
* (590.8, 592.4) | 7.78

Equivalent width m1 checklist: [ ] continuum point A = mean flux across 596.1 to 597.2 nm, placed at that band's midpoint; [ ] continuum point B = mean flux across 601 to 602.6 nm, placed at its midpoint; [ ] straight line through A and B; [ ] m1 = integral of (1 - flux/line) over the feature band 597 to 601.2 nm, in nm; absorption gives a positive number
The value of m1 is 0.03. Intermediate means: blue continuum 7.82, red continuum 7.48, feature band 7.6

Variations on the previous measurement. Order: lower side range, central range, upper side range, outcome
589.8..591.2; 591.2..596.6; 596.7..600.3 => -0.11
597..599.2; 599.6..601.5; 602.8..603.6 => 0.06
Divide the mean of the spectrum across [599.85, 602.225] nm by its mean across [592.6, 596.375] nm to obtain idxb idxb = 0.97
